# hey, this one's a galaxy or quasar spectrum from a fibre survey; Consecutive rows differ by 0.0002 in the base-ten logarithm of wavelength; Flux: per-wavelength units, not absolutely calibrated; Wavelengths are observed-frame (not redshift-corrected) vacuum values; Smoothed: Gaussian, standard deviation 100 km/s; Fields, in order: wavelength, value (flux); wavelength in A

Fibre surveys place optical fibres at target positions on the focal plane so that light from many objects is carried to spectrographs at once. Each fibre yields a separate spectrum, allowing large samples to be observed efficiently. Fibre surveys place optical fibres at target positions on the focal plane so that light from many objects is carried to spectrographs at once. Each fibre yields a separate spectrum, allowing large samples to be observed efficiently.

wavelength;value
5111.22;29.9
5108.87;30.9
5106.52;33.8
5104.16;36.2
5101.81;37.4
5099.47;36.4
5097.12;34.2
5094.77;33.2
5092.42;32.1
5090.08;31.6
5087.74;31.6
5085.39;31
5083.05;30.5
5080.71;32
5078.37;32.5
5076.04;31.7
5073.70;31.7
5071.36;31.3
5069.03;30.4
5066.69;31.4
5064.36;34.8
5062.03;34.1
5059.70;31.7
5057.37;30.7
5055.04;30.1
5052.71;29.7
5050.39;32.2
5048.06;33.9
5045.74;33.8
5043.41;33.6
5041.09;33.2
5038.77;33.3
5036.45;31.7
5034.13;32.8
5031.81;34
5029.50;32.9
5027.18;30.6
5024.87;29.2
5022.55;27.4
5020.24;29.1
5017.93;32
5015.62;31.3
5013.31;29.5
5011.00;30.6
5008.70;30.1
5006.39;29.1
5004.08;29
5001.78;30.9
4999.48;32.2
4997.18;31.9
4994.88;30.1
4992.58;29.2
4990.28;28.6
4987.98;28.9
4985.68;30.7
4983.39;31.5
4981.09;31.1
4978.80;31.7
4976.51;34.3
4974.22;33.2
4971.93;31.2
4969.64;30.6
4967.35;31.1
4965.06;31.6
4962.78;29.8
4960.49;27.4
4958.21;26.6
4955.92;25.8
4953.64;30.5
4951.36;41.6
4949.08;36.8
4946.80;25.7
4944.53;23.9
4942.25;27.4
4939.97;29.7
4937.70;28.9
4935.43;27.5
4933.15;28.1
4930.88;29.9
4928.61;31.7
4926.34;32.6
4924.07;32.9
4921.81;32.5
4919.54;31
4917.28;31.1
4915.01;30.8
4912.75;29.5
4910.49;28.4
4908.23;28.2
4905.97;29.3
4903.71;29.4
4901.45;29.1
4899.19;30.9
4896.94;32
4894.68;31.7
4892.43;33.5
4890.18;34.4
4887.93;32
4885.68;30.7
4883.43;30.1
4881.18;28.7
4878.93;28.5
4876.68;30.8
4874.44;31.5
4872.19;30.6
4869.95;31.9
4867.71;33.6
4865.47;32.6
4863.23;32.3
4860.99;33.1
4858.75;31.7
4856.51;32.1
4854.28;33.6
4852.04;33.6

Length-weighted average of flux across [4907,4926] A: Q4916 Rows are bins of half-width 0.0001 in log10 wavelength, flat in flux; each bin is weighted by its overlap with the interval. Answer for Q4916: 30.6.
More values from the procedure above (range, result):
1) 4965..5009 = 30.8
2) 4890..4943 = 30.4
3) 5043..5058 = 32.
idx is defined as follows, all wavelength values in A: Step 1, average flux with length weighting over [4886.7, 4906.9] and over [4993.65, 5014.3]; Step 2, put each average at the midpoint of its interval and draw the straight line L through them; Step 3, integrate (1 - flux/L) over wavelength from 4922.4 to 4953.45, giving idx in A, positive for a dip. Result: 0.45 A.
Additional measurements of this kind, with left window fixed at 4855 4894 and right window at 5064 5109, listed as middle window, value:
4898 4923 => 1.43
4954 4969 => 1.51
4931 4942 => 1.17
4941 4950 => 1.06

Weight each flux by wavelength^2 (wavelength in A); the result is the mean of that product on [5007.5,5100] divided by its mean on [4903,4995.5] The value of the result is 1.1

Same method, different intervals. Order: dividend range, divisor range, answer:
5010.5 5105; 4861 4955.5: 1.11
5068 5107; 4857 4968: 1.15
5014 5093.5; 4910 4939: 1.10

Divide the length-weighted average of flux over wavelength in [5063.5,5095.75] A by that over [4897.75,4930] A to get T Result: 1.04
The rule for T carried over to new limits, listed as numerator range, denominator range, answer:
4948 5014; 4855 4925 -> 0.99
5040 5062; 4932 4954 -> 1.07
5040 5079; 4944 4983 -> 1.04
